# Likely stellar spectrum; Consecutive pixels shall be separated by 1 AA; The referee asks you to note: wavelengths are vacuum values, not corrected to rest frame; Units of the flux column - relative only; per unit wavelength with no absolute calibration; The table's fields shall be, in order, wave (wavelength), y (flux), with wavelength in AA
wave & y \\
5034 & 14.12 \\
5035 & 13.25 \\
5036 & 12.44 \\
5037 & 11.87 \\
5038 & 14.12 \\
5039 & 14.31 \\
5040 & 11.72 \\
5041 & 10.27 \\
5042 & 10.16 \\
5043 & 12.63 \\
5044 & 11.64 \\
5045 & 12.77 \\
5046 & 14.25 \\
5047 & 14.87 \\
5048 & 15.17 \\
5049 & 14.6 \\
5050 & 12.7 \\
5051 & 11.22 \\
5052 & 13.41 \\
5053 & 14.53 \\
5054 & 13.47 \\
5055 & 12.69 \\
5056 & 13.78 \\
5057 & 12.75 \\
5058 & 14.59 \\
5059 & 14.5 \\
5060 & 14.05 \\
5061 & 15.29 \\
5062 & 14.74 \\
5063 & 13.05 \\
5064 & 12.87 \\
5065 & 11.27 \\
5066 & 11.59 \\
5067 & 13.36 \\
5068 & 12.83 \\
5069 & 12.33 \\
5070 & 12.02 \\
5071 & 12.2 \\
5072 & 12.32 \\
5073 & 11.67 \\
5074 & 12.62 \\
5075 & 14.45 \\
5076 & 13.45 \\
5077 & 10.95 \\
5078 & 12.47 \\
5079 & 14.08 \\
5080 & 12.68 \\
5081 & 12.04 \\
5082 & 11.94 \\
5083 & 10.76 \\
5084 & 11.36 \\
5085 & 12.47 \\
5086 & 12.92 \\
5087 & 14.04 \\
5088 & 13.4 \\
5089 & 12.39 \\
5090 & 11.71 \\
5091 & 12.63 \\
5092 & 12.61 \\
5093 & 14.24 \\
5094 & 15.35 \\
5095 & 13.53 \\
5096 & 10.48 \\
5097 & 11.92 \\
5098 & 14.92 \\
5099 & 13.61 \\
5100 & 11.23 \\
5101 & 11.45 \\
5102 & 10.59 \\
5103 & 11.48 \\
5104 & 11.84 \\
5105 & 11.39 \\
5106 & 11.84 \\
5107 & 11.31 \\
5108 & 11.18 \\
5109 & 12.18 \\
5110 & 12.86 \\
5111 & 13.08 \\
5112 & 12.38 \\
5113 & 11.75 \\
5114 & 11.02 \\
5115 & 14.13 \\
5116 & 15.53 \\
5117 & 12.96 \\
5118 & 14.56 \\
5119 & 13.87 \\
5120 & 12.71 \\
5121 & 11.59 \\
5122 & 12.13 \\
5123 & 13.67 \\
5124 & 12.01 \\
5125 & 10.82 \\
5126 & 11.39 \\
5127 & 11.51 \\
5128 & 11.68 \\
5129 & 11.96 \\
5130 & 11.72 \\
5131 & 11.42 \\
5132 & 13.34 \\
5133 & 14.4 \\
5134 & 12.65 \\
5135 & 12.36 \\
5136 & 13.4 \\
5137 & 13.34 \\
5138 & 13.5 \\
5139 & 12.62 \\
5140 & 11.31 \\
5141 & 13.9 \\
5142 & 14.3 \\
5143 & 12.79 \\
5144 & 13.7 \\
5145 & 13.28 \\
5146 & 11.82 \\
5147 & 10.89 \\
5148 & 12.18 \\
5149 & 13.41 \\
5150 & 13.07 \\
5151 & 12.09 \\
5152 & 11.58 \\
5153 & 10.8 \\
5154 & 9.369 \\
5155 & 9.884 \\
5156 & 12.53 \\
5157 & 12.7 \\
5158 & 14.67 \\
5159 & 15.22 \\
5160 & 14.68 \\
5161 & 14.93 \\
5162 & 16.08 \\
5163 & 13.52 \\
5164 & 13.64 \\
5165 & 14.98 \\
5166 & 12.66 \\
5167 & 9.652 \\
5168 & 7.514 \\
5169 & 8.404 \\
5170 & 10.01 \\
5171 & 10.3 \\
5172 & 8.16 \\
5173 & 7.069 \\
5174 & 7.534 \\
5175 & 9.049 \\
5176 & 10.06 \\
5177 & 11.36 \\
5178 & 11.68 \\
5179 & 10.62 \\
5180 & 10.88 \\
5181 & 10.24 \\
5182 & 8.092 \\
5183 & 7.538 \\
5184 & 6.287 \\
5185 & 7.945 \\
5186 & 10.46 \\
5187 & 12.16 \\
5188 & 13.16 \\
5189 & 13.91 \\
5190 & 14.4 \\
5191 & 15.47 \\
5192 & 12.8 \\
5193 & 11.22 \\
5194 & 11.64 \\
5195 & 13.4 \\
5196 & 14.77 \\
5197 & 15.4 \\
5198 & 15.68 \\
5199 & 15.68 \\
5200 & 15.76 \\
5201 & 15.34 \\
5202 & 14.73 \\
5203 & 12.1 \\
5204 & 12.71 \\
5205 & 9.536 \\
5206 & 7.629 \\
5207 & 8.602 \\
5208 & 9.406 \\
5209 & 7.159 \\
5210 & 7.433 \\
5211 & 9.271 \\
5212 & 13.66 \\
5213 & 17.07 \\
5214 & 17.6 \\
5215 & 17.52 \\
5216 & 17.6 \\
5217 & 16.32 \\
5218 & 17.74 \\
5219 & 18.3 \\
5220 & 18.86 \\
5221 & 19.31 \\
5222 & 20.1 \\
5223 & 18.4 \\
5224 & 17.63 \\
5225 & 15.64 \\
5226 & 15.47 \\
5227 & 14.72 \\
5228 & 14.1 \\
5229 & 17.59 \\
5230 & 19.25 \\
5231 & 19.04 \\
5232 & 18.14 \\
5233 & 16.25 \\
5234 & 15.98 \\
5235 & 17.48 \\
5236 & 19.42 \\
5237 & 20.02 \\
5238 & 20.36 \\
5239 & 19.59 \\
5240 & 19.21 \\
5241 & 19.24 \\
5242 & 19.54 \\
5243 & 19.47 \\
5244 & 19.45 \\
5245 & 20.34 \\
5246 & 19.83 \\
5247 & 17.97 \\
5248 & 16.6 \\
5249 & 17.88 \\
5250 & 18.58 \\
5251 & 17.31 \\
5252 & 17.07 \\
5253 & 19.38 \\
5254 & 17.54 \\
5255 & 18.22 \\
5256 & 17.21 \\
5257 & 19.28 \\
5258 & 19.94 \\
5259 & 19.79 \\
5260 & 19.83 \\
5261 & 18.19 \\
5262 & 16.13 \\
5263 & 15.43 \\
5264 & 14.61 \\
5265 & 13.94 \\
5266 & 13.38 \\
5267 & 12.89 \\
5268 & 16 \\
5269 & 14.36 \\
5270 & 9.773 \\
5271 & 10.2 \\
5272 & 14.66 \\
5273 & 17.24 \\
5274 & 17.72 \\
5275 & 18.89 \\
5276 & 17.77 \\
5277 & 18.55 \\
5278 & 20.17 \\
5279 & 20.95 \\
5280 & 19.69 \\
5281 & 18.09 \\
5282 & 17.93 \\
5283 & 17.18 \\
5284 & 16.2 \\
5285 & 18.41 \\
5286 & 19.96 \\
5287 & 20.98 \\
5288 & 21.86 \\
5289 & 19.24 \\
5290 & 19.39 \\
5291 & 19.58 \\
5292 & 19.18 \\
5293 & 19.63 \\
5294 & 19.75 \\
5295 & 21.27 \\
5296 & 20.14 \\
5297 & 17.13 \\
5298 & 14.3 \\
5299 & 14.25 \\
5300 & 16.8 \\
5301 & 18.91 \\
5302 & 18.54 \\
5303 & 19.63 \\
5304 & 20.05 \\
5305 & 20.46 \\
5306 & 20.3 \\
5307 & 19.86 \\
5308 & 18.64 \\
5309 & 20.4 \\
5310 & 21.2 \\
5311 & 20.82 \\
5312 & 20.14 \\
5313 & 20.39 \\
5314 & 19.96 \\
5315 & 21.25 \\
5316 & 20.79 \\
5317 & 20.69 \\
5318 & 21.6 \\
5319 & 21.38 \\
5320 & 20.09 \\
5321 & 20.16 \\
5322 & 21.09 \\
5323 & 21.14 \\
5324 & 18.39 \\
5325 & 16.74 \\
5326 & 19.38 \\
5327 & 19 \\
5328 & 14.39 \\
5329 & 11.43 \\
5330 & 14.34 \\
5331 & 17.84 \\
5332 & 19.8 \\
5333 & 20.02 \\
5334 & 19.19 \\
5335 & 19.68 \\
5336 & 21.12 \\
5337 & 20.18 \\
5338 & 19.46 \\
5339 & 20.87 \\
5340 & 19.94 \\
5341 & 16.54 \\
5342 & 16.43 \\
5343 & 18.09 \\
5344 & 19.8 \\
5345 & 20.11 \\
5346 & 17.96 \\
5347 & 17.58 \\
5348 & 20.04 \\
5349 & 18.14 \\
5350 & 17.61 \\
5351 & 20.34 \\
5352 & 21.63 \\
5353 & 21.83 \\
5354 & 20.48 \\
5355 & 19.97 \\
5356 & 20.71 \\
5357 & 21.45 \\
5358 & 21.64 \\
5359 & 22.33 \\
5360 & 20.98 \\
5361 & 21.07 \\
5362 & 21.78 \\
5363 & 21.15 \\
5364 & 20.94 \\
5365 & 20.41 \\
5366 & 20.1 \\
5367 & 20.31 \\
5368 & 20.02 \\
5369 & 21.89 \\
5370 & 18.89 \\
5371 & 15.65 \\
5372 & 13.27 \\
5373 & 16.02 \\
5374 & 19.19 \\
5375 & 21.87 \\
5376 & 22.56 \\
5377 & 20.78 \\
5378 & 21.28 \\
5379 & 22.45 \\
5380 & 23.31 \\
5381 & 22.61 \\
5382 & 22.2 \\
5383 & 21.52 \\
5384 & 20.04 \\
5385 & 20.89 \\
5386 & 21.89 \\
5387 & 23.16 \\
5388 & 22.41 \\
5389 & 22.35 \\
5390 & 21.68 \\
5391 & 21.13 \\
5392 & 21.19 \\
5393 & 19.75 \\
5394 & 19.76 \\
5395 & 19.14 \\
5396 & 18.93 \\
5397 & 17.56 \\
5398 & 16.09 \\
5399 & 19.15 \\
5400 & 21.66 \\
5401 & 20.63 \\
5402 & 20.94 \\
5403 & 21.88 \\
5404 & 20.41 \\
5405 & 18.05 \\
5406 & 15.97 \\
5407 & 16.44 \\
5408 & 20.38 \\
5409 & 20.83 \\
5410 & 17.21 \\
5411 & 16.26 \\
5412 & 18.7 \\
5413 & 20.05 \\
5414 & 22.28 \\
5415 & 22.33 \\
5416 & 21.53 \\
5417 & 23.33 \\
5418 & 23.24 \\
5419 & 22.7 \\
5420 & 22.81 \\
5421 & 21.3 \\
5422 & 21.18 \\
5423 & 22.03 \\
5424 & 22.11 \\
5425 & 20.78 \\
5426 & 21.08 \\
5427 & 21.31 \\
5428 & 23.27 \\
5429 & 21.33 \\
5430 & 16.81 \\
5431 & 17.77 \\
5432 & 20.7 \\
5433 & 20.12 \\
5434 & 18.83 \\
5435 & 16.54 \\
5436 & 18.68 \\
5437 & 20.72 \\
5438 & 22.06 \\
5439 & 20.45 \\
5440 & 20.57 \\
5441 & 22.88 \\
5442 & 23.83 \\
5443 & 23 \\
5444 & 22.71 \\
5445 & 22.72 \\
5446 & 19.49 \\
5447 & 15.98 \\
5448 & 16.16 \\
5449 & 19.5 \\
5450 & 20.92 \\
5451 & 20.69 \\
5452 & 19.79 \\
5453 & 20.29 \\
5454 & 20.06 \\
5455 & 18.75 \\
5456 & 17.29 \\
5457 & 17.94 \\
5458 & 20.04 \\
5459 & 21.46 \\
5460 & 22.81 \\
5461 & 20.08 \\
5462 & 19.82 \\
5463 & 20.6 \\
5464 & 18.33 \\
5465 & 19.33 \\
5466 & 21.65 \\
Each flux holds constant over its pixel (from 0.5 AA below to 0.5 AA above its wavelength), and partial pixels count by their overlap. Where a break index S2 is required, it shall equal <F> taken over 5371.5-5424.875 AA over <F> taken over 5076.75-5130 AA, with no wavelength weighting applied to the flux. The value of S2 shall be 1.65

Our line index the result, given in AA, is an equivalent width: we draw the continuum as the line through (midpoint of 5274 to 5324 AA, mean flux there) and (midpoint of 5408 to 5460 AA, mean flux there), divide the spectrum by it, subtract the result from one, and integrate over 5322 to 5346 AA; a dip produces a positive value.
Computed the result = 1.5 AA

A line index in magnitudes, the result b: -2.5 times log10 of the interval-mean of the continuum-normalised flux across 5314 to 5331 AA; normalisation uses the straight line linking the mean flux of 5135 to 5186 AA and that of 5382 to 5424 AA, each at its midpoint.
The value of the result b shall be -0.082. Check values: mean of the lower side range 11.5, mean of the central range 18.9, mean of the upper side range 20.5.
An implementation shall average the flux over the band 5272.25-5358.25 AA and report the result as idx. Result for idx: 19.2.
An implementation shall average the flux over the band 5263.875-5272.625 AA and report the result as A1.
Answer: 13.3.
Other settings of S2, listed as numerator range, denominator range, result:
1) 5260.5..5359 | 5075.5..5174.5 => 1.51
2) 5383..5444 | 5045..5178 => 1.64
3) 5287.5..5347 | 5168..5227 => 1.51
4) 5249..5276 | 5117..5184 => 1.39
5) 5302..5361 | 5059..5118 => 1.55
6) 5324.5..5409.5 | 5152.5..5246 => 1.42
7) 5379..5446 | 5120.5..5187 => 1.78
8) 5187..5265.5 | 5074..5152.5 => 1.29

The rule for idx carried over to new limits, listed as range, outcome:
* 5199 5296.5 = 17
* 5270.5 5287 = 17.8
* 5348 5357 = 20.2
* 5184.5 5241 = 15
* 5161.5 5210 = 11.3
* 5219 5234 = 17.4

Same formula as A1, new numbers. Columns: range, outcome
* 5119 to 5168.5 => 12.6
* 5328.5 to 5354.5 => 18.9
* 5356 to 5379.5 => 20.3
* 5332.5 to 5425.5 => 20.3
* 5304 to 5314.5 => 20.2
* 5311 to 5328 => 20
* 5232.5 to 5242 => 18.7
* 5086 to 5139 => 12.6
